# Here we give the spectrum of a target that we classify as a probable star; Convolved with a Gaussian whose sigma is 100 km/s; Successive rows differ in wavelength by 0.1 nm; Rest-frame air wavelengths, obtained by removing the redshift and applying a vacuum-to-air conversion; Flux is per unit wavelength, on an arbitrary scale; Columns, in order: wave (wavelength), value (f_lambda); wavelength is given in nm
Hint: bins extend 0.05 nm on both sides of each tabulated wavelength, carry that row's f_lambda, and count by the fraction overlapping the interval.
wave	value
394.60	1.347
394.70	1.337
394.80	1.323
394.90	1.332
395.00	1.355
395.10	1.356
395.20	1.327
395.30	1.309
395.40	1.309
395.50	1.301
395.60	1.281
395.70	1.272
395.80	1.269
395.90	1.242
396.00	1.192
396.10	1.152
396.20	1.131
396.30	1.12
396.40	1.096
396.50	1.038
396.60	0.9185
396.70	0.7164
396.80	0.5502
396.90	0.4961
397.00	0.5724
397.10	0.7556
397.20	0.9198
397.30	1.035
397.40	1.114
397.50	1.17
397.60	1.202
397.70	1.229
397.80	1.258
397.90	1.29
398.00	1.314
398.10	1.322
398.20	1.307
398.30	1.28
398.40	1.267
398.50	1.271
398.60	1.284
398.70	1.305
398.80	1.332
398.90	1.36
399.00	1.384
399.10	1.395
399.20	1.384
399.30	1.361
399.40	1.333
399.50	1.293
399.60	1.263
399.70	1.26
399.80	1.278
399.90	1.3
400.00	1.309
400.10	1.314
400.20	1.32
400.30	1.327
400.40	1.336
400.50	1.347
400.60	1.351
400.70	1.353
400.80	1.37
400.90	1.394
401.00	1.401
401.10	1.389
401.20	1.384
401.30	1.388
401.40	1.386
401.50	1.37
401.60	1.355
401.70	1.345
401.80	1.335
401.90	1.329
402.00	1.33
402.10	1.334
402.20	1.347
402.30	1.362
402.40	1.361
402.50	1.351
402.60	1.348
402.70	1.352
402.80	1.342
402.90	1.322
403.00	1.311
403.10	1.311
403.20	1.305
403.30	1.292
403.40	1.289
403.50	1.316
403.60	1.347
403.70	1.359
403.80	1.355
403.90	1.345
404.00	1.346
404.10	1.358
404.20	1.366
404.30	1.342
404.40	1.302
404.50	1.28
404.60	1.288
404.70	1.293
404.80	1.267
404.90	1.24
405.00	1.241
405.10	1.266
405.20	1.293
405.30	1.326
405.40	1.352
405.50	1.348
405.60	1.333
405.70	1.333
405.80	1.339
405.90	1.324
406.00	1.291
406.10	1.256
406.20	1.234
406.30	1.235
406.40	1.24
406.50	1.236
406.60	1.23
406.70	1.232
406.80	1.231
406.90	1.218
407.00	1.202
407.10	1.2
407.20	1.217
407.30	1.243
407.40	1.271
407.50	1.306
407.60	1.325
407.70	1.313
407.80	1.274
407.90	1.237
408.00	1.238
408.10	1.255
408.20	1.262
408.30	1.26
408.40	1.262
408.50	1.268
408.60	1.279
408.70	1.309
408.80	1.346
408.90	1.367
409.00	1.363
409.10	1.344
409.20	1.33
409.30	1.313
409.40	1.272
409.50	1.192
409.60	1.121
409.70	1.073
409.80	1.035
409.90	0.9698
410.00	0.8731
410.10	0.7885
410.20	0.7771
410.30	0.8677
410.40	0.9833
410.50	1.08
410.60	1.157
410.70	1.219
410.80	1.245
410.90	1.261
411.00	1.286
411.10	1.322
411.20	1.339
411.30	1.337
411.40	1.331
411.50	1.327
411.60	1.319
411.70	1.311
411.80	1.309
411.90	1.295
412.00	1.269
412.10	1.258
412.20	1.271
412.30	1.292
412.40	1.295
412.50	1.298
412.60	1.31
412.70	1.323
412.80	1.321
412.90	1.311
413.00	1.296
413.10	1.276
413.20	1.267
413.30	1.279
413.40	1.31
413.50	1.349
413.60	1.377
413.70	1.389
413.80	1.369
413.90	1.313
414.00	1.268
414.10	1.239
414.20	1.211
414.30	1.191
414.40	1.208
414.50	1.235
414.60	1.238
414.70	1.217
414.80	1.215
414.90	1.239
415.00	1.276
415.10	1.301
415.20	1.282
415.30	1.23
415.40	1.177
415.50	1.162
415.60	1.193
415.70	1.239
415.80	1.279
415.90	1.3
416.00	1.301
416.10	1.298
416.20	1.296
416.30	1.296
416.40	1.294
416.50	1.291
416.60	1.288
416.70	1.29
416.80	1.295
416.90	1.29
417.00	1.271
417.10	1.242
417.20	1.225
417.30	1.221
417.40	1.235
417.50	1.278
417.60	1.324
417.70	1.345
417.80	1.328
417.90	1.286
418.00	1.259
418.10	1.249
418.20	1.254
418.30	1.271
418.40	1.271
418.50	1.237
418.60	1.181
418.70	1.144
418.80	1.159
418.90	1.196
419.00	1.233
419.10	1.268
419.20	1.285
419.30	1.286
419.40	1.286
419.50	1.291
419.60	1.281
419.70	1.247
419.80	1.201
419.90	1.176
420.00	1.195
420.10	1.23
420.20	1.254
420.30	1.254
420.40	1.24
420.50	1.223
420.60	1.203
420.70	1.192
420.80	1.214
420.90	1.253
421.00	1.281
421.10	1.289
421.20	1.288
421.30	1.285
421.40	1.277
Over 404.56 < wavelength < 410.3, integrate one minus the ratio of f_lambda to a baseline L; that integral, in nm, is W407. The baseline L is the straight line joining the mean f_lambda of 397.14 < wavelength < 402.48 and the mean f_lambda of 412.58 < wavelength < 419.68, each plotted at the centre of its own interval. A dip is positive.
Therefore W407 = 0.246 nm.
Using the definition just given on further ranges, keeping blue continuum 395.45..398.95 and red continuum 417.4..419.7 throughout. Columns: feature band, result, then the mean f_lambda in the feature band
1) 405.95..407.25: -0.054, 1.23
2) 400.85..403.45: -0.431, 1.35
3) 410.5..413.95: -0.222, 1.3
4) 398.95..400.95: -0.336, 1.33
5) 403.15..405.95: -0.347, 1.32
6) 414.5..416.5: -0.024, 1.25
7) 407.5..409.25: -0.148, 1.3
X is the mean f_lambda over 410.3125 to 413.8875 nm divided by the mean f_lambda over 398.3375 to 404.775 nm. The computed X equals 0.96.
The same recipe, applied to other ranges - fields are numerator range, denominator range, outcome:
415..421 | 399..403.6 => 0.94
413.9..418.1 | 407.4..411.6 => 1.04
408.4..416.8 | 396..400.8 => 1.05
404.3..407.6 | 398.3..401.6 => 0.95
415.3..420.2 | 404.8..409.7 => 0.99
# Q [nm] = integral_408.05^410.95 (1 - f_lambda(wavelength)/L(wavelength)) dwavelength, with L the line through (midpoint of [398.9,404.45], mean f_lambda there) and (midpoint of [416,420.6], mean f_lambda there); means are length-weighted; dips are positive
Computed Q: 0.30 nm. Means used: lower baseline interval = 1.34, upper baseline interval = 1.26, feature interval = 1.17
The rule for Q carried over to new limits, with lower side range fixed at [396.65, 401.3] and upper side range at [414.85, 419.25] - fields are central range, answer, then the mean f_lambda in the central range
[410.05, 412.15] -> 0.089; 1.19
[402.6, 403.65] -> -0.076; 1.32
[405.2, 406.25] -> -0.065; 1.31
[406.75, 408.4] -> -0.018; 1.25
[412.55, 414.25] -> -0.075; 1.31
